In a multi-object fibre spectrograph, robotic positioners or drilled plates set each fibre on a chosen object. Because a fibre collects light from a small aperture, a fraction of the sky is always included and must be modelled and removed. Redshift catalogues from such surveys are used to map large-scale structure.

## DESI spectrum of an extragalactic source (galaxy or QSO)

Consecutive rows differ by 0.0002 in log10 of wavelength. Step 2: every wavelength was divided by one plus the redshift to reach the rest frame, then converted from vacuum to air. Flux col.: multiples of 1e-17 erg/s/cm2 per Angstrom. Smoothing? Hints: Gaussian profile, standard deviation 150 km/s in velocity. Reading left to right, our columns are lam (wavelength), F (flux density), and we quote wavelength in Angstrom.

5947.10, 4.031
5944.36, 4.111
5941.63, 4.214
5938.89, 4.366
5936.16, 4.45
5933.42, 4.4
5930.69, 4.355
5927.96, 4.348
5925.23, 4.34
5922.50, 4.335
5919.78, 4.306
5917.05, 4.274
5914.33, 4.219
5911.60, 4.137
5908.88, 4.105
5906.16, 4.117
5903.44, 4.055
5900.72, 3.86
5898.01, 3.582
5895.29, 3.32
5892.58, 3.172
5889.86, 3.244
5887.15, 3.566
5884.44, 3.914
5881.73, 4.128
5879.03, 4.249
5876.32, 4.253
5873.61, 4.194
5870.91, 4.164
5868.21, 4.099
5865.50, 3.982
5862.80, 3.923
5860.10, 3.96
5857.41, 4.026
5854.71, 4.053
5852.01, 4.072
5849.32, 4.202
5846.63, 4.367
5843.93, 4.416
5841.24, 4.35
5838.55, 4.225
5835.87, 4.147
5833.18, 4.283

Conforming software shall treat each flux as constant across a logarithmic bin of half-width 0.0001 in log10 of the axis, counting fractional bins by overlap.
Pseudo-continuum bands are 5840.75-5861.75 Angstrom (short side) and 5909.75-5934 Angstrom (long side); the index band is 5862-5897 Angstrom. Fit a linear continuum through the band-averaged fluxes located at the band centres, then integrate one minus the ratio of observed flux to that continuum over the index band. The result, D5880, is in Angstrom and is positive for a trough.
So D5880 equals 3.0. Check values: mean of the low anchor 4.17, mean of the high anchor 4.29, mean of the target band 3.86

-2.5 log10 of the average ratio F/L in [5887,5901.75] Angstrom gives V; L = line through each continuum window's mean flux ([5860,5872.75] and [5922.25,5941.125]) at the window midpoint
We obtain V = 0.21 mag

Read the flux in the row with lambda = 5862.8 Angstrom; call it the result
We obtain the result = 3.923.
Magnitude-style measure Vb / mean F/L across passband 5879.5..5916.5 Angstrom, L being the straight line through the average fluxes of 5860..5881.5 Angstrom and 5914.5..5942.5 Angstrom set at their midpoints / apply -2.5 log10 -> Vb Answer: 0.11 mag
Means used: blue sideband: 4.11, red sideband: 4.34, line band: 3.82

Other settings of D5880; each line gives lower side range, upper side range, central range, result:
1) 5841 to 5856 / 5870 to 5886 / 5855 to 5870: 0.7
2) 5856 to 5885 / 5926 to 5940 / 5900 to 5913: 0.6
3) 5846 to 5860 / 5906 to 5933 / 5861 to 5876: 0.3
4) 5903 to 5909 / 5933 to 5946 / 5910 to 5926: -0.4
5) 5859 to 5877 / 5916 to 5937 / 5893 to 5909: 1.7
